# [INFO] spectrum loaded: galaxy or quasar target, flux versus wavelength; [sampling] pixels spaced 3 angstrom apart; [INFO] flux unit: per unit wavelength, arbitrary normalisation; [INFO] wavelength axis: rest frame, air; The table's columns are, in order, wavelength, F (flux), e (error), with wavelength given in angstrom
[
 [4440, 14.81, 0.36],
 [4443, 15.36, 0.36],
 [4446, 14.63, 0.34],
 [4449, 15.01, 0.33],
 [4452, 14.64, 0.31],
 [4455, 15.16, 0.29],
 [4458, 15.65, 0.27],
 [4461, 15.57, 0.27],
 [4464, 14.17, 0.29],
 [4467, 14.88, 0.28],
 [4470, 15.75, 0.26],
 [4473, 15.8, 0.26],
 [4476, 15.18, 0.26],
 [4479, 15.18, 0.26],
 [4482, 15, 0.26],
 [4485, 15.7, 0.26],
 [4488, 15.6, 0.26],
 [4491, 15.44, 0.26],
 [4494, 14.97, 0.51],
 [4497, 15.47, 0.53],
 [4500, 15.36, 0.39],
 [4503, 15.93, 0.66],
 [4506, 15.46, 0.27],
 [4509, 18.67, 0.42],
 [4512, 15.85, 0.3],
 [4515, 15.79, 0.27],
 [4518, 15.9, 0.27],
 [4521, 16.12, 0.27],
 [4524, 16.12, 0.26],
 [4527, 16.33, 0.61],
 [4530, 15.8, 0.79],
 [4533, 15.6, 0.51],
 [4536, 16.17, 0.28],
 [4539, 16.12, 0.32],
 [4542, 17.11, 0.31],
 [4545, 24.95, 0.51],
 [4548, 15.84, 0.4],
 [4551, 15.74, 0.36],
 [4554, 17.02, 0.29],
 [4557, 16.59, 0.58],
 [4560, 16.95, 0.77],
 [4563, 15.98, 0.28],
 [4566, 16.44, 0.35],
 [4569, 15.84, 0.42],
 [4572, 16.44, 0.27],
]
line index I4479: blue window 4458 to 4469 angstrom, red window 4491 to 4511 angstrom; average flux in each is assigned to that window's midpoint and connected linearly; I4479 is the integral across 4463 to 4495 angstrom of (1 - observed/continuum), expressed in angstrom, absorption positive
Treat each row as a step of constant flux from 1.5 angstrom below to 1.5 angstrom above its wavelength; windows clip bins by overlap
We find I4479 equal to 0.3 angstrom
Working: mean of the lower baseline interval 15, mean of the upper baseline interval 15.9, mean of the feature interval 15.3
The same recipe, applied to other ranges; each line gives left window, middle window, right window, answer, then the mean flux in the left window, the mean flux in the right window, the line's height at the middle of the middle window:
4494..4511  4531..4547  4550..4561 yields -1.4 angstrom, 16.1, 16.6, 16.4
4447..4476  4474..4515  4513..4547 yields 0.8 angstrom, 15.2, 16.9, 16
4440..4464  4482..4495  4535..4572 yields 0.3 angstrom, 15.1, 17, 15.8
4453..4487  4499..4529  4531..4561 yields 0.4 angstrom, 15.3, 17.2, 16.4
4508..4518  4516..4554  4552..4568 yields -0.6 angstrom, 16.5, 16.5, 16.5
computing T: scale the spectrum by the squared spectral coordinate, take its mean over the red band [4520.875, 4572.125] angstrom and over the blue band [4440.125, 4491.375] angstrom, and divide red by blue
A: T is 1.1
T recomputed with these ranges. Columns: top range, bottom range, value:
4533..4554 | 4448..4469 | 1.21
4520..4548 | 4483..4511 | 1.10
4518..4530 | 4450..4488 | 1.08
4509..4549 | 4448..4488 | 1.14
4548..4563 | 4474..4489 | 1.11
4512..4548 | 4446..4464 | 1.15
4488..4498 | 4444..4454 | 1.06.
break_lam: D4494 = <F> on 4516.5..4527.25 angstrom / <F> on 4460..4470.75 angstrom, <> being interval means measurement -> 1.1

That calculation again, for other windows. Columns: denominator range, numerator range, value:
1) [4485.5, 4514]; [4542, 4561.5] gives 1.12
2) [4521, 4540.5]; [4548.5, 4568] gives 1.02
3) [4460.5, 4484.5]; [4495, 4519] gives 1.06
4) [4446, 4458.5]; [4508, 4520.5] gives 1.09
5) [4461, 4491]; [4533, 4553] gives 1.14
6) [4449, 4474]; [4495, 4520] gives 1.06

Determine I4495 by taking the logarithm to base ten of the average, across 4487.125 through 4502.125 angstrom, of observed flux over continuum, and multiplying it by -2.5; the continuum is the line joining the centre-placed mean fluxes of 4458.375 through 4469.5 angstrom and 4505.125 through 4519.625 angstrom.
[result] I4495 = 0.03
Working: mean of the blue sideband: 15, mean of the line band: 15.4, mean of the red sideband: 16.4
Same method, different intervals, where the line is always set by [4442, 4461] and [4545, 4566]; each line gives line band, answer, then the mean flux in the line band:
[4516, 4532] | 0.025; 16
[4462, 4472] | 0.027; 15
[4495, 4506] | 0.031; 15.5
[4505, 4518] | -0.016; 16.4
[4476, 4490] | 0.022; 15.4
